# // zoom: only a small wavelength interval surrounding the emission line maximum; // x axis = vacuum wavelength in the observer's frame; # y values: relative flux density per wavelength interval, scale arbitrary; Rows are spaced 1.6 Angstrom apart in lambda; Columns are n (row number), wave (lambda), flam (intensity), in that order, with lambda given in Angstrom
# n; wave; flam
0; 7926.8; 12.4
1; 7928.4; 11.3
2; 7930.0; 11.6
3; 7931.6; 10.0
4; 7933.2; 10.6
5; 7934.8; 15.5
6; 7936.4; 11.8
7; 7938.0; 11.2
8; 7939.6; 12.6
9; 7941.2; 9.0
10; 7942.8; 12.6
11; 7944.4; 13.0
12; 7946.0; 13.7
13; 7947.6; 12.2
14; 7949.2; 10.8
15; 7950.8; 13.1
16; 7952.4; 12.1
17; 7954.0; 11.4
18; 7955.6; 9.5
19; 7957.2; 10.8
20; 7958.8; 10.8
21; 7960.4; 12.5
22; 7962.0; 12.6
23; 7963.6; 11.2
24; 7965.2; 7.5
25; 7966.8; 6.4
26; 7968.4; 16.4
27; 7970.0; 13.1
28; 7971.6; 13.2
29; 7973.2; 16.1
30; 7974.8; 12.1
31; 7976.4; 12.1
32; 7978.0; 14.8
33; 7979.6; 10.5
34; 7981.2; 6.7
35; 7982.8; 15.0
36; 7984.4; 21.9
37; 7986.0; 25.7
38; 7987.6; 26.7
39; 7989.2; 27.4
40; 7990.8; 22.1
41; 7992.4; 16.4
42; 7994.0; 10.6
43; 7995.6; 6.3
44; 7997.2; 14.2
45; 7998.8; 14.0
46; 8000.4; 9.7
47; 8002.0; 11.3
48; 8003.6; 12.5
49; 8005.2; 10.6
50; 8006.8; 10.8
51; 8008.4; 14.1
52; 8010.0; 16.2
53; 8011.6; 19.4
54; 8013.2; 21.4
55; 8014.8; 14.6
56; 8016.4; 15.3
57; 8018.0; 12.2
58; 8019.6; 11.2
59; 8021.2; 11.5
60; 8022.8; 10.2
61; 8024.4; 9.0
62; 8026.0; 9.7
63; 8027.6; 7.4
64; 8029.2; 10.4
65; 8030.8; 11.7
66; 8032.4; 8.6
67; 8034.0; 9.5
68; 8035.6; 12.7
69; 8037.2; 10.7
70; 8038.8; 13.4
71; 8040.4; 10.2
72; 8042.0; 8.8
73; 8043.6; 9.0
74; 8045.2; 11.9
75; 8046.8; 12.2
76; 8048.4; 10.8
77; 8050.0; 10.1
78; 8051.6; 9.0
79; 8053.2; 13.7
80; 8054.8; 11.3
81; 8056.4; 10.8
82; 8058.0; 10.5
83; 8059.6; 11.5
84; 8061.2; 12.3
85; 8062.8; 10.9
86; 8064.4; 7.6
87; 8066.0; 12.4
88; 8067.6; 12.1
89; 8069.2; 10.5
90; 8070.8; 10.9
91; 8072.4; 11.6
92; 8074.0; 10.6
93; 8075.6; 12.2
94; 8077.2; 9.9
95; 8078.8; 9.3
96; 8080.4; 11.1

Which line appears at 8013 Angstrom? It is [N II] 6583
